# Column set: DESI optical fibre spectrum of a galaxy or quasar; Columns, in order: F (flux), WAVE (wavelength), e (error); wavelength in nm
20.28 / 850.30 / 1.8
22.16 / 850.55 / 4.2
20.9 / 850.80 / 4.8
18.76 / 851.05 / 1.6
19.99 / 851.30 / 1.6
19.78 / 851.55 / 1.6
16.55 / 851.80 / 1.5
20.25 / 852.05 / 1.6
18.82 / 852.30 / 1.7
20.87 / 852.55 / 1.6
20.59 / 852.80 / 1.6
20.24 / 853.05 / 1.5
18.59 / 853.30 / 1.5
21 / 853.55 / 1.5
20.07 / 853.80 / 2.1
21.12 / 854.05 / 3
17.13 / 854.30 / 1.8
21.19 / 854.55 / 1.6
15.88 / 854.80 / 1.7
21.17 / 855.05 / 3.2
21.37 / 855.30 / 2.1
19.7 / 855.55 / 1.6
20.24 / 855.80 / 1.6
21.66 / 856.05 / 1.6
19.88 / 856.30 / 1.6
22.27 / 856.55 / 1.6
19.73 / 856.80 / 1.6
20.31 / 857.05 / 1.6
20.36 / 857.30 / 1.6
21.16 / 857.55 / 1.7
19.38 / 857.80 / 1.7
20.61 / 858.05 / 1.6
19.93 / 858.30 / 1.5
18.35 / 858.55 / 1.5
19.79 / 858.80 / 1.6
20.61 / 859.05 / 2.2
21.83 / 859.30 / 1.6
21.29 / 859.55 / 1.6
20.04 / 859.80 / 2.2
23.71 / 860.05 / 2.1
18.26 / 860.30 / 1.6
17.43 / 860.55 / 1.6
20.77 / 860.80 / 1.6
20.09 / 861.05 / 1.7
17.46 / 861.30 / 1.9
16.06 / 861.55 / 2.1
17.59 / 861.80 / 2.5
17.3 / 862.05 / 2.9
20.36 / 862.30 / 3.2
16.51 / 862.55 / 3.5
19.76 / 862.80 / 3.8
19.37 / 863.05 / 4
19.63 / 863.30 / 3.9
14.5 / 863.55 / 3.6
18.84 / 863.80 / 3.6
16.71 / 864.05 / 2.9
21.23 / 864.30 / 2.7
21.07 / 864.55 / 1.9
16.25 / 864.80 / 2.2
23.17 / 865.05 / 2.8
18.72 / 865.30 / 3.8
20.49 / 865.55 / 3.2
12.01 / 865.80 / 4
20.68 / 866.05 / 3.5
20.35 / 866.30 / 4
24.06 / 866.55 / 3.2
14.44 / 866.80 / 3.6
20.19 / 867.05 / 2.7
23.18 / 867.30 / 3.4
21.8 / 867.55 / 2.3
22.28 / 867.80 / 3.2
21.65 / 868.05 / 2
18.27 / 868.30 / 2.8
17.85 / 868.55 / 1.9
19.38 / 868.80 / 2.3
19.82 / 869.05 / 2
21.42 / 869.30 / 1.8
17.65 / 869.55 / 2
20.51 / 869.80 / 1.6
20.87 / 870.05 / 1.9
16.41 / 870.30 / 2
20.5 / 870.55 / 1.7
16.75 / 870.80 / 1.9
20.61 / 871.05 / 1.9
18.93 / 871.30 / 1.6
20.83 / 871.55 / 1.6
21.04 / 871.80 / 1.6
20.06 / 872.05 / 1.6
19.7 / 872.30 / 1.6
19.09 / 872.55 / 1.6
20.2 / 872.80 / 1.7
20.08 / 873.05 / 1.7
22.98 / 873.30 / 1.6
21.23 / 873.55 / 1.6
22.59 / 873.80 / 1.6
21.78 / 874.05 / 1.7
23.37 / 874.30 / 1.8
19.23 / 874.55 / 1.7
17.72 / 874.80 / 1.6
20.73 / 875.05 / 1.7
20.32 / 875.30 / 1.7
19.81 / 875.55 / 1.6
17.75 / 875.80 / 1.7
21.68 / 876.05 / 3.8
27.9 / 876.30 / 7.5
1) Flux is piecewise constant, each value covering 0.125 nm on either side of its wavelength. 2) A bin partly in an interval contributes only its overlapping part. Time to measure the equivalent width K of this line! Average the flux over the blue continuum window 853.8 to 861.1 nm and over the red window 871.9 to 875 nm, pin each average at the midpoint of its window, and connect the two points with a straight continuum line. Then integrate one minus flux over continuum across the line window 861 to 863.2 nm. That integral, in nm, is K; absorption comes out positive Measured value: 0.227 nm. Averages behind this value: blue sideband 20.2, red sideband 20.7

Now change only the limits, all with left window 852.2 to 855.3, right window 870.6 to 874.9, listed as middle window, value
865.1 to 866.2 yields 0.10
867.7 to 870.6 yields 0.09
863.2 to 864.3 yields 0.13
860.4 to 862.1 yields 0.16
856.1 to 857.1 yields -0.04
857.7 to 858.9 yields 0.02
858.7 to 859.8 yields -0.05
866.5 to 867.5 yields 0.00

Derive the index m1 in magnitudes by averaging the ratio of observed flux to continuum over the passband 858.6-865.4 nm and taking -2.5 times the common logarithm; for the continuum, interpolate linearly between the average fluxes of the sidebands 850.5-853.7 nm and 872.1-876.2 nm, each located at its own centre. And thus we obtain 0.05 mag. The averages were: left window 19.8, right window 20.6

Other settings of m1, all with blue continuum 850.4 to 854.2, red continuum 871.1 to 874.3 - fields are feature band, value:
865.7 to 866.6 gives 0.08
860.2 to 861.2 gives 0.07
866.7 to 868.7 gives 0.03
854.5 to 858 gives -0.01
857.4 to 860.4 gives -0.01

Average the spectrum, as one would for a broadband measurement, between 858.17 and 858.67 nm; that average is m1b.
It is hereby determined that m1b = 19.2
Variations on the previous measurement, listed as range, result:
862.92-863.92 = 18.1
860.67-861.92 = 18.4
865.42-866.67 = 19.5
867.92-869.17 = 19.4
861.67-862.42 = 18.4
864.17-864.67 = 21.1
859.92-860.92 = 20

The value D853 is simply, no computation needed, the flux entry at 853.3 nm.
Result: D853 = 18.59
